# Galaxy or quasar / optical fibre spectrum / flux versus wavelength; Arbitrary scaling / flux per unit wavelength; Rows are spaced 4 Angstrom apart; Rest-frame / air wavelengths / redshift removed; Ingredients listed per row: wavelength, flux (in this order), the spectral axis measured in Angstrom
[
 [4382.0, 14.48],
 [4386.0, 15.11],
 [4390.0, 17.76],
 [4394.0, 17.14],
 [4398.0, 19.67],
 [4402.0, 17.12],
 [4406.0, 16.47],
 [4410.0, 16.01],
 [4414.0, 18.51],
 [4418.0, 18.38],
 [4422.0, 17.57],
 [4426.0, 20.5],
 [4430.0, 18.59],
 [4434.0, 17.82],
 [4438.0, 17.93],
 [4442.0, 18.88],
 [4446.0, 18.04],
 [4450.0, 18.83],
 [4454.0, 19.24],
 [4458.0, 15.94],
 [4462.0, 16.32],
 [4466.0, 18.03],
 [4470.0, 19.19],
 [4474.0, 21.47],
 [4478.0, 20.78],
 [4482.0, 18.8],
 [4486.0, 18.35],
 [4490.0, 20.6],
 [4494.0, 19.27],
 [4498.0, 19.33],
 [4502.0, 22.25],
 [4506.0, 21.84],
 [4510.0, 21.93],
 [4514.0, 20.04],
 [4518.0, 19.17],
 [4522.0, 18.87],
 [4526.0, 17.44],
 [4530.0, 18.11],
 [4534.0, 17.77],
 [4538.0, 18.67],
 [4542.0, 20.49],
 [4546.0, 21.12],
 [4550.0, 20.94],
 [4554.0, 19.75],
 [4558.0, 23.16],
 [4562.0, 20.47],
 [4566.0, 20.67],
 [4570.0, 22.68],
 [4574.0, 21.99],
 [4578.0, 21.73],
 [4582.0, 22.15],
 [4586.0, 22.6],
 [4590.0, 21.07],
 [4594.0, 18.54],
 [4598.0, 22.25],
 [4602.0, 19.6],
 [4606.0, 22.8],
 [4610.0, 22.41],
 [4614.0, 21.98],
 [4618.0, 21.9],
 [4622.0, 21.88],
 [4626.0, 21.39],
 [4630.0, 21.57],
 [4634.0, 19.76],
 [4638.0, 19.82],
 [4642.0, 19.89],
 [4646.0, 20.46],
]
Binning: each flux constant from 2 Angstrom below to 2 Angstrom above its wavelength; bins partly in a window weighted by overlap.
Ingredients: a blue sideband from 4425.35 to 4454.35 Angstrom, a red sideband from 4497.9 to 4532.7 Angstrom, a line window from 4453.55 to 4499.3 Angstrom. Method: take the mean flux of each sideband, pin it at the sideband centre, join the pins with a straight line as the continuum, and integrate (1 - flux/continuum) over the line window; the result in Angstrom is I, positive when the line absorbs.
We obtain 0.7 Angstrom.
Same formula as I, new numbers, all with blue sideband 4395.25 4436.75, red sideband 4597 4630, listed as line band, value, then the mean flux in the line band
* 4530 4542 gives 1.0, 18.6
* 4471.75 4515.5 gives -2.1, 20.4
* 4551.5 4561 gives -0.3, 21.3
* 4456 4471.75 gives 1.3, 17.3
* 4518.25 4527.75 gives 0.8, 18.4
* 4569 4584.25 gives -0.8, 22.1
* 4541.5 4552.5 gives -0.2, 20.8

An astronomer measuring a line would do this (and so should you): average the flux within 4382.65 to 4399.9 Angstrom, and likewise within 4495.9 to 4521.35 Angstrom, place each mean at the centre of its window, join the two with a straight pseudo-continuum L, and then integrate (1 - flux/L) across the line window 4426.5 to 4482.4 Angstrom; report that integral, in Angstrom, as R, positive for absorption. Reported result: 1.3 Angstrom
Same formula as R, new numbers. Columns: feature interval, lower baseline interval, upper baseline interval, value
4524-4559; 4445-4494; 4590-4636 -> 0.8 Angstrom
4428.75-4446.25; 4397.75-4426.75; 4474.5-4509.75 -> 0.3 Angstrom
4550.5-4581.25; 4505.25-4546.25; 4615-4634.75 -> -1.9 Angstrom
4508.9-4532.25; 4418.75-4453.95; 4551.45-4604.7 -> 1.2 Angstrom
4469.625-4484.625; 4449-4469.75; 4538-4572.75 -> -1.4 Angstrom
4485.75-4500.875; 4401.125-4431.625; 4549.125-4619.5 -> -0.1 Angstrom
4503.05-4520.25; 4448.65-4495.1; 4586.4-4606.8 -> -1.1 Angstrom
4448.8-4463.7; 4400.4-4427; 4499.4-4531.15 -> 0.9 Angstrom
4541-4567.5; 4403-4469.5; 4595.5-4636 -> -0.9 Angstrom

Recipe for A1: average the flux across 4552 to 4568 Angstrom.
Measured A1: 21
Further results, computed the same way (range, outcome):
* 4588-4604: 20.4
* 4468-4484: 20.1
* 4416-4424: 18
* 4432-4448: 18.2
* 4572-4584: 22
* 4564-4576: 21.8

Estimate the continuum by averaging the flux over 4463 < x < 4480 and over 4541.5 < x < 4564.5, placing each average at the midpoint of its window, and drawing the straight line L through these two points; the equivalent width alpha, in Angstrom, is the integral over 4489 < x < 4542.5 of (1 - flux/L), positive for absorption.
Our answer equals 1.9 Angstrom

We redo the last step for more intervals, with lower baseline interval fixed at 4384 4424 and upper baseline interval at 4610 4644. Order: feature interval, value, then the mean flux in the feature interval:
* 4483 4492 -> -0.3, 19.4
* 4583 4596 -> -0.2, 20.8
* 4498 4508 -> -1.3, 21.5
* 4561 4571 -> -0.6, 21.2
